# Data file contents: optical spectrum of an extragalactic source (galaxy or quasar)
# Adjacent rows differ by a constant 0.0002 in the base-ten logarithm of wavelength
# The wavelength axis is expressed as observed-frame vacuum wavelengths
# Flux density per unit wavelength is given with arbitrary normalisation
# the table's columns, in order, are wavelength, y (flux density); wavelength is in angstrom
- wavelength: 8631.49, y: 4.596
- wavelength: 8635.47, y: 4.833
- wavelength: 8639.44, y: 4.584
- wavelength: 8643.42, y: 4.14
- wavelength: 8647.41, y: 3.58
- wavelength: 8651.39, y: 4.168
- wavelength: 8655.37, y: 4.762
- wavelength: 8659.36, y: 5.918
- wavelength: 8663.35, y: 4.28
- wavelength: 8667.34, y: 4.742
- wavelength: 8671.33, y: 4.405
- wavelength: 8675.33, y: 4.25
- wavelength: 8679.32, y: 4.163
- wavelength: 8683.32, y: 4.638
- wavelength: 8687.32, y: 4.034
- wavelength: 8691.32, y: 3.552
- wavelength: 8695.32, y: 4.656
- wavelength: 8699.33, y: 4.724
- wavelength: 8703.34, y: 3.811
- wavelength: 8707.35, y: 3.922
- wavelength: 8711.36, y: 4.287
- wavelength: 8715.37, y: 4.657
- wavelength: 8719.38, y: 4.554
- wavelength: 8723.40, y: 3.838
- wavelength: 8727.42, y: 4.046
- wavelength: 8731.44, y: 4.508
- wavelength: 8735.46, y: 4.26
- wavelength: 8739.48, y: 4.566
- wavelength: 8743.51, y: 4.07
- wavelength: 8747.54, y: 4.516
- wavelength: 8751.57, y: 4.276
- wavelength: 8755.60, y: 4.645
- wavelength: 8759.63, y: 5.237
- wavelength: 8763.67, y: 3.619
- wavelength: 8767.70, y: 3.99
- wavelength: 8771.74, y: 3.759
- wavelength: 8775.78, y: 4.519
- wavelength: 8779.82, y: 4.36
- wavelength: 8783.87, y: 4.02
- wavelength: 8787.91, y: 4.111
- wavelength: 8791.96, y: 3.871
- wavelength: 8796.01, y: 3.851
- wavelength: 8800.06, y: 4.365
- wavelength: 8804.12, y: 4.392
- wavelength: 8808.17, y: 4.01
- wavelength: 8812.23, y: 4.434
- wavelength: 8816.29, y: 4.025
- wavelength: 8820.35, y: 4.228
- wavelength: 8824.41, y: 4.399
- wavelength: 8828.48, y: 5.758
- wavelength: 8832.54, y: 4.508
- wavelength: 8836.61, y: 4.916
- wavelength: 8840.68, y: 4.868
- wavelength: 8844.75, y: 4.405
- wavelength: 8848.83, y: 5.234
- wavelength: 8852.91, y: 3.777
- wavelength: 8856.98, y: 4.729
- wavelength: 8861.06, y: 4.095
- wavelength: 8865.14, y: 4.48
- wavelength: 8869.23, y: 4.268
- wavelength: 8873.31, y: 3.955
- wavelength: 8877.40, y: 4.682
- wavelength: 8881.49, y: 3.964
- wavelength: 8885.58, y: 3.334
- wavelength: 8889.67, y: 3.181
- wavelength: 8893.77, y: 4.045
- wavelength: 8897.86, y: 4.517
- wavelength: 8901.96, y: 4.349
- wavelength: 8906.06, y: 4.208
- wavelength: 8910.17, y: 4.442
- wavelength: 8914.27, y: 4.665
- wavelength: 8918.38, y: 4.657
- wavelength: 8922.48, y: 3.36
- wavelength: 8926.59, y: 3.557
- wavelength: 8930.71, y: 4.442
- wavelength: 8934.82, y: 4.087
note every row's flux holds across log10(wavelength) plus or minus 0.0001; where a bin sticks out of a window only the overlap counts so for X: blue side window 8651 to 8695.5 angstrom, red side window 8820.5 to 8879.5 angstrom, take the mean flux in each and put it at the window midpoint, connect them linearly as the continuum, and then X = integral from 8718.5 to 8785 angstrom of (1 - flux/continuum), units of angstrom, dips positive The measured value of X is 3.4 angstrom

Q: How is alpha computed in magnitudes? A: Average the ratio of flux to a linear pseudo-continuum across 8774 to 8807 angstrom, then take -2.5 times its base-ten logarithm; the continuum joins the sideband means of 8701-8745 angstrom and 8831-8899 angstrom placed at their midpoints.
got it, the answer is 0.02 mag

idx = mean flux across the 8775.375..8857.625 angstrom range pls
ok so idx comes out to 4.41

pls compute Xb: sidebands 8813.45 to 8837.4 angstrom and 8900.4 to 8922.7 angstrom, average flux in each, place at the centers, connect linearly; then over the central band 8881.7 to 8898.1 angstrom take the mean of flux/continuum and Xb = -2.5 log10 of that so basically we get 0.190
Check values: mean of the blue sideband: 4.62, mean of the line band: 3.71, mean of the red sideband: 4.35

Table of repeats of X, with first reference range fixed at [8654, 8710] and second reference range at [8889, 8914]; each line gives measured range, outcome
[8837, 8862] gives -1.77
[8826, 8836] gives -1.85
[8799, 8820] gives 0.29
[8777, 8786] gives 0.22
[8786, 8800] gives 1.01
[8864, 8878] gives -0.20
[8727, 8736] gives 0.11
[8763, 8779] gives 1.11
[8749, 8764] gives -0.67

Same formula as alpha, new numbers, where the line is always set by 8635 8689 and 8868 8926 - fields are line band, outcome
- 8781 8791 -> 0.052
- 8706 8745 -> 0.020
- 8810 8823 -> -0.003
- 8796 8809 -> 0.007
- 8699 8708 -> 0.081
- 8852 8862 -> -0.026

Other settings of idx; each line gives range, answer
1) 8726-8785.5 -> 4.3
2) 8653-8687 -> 4.61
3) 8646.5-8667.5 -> 4.61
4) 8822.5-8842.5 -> 4.89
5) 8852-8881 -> 4.29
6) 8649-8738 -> 4.37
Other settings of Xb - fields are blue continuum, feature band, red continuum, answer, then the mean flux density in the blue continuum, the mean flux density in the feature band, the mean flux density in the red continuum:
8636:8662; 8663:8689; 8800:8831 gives 0.038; 4.54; 4.37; 4.46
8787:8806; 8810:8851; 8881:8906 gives -0.156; 4.11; 4.67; 3.92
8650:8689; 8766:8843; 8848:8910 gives -0.009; 4.55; 4.34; 4.17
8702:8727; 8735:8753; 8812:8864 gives -0.018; 4.18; 4.35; 4.57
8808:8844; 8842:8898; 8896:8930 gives 0.057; 4.6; 4.19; 4.23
